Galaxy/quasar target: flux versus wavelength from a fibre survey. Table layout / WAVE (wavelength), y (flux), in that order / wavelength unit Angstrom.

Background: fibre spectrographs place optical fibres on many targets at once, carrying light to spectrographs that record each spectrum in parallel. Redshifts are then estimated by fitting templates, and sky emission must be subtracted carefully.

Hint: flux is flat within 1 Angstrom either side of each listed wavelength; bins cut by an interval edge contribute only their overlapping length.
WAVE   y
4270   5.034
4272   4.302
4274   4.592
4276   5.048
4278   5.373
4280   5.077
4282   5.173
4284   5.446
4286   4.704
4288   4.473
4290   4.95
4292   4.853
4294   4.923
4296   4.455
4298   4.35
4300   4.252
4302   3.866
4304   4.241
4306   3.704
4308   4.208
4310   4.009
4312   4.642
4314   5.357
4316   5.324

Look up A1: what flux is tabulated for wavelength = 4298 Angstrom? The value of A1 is 4.35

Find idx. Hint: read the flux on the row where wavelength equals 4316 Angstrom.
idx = 5.324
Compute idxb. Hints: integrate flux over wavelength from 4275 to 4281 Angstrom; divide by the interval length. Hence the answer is 5.17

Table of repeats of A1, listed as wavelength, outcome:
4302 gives 3.866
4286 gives 4.704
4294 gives 4.923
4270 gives 5.034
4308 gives 4.208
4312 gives 4.642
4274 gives 4.592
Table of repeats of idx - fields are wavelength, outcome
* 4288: 4.473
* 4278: 5.373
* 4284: 5.446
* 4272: 4.302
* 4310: 4.009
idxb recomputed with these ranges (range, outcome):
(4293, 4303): 4.37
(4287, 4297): 4.73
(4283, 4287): 5.07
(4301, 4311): 4.01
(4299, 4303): 4.06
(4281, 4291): 4.95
